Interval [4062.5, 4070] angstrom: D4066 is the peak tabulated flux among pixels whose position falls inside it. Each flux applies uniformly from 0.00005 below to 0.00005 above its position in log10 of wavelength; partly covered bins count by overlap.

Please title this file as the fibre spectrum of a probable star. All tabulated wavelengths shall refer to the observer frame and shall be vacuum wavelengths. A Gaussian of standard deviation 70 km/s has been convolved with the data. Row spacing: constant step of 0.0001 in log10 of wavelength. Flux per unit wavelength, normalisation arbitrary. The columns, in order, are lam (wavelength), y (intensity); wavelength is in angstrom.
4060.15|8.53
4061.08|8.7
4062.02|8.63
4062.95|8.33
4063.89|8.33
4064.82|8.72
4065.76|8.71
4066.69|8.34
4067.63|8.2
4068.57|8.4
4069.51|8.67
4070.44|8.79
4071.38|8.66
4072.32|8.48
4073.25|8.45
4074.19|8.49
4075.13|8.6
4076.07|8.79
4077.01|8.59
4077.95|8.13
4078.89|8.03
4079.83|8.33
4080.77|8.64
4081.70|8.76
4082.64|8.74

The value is 8.72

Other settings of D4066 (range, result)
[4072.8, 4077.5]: 8.79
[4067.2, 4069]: 8.4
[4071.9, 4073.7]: 8.48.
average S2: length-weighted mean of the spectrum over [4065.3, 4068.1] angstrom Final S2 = 8.42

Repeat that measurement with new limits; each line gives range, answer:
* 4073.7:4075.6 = 8.52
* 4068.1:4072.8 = 8.61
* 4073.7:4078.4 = 8.51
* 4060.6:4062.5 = 8.69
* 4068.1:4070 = 8.55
